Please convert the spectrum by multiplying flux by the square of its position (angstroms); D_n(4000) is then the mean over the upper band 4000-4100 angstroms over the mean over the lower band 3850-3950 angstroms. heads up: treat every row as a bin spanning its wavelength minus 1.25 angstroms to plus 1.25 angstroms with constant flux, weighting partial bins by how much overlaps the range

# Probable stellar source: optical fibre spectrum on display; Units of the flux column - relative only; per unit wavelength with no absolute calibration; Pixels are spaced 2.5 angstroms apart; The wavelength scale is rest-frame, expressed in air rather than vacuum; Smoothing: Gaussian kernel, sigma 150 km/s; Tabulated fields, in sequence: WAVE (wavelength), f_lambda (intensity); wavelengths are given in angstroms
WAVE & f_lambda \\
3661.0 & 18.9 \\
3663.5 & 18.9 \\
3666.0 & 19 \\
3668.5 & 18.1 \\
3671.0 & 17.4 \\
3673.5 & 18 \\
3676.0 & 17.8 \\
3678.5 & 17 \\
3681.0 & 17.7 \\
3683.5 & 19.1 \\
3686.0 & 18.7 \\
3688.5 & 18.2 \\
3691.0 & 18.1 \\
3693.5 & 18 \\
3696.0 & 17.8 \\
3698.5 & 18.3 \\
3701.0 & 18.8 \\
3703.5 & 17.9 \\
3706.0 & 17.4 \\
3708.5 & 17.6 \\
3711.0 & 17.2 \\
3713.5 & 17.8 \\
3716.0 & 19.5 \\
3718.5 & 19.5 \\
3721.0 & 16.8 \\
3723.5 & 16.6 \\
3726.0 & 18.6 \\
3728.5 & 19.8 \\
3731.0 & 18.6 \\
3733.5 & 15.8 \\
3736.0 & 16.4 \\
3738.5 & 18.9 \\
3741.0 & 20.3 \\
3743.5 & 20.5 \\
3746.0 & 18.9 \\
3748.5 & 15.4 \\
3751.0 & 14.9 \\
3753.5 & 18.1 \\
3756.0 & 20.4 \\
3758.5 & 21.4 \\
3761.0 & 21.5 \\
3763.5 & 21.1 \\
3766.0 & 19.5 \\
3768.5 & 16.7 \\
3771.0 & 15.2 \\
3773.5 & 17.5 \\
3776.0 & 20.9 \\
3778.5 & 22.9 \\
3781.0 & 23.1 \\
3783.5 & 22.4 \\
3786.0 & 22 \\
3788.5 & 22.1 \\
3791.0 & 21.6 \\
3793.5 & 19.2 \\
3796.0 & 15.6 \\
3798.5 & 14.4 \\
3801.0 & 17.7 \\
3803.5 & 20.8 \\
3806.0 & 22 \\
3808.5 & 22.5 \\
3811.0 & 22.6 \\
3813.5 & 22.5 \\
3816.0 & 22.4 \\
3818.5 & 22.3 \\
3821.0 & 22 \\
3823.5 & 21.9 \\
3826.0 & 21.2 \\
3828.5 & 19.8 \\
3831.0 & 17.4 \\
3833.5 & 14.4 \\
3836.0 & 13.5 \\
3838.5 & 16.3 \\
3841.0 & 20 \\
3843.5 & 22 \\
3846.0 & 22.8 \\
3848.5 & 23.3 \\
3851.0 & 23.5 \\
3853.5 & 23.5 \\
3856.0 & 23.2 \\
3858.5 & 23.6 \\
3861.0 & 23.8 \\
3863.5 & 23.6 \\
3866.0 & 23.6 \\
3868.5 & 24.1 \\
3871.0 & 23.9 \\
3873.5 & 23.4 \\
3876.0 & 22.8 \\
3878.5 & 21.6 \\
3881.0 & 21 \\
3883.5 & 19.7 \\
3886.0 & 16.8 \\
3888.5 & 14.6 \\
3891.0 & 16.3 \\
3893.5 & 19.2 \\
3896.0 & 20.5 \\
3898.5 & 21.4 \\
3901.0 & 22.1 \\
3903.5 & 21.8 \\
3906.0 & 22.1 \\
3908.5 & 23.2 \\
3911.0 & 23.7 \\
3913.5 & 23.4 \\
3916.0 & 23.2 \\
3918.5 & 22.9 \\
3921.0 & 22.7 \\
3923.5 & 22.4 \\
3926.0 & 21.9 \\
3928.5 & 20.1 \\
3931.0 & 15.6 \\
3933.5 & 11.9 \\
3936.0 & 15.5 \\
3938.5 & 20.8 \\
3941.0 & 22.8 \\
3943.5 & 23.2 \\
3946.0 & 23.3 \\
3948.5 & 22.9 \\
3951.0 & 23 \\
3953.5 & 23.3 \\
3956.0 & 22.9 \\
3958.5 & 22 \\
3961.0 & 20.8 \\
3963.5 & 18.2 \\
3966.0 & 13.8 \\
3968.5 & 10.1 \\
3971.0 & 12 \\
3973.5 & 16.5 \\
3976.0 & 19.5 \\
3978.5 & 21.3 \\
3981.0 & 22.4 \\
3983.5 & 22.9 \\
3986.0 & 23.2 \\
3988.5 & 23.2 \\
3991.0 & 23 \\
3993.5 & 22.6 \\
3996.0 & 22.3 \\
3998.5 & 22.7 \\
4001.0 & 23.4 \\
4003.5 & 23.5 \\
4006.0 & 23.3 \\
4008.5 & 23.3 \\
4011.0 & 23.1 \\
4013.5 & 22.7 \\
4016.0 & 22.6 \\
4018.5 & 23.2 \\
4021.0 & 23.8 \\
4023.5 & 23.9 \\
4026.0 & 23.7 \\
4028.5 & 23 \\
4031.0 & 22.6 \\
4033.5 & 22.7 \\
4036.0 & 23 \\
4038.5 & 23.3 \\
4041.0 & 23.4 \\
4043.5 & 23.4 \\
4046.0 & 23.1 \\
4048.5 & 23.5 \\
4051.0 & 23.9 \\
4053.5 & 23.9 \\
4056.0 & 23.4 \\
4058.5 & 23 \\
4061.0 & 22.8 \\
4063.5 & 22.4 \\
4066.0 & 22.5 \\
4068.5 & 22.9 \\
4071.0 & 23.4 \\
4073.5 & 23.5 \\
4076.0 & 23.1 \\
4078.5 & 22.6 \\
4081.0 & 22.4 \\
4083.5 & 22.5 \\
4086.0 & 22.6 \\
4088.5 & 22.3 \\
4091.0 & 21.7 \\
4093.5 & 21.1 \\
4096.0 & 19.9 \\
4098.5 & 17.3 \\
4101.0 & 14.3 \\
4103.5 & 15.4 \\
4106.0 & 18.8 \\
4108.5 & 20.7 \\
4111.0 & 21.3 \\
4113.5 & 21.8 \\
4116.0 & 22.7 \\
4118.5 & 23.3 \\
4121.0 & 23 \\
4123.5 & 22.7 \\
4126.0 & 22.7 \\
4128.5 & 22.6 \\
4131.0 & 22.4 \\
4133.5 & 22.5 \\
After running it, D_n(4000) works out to 1.1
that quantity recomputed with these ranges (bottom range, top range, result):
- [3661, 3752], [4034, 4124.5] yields 1.47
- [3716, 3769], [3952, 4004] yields 1.24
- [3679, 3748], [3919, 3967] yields 1.27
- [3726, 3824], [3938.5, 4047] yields 1.24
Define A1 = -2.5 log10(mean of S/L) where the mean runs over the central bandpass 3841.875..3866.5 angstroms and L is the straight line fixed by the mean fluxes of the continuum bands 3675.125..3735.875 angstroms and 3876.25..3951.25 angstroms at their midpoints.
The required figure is -0.17 mag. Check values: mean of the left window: 18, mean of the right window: 20.7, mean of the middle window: 23.2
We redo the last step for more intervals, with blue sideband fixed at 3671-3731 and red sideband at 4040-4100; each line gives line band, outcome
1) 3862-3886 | -0.112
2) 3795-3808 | 0.052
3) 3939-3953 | -0.095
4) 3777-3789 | -0.179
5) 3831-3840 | 0.278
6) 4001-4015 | -0.070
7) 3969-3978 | 0.316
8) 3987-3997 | -0.061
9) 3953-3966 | 0.029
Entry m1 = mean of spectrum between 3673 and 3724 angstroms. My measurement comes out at 18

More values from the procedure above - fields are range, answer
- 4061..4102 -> 21.6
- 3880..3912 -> 20.2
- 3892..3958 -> 21.4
